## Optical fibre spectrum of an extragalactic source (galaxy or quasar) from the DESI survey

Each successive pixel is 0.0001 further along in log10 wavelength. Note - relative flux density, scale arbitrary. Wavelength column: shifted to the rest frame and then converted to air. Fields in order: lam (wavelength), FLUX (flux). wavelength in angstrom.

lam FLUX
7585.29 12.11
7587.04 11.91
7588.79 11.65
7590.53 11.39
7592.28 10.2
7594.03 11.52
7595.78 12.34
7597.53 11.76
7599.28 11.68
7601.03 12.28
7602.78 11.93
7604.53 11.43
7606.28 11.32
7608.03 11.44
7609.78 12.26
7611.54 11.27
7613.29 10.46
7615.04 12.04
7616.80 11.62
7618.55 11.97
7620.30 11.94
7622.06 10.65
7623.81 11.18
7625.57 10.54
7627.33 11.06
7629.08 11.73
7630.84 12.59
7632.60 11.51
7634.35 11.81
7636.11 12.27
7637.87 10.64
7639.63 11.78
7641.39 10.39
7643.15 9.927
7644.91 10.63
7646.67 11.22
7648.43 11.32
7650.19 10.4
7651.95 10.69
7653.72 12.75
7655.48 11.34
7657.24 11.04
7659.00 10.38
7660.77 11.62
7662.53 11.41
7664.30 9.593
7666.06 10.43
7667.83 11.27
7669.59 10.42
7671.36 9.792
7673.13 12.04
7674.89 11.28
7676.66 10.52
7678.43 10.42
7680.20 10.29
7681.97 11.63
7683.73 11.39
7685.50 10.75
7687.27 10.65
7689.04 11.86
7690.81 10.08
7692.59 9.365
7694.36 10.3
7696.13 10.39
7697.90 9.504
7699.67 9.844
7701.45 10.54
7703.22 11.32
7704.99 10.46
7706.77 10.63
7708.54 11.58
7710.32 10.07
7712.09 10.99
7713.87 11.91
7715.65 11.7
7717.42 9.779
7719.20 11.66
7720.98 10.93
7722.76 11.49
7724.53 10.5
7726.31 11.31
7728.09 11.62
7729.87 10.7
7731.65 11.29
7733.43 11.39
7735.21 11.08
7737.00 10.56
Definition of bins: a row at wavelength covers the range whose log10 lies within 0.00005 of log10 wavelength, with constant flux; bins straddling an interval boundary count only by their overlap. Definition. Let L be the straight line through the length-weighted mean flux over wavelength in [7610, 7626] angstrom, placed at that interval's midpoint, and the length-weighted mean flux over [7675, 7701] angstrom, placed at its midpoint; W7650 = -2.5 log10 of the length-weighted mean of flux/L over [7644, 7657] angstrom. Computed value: -0.02 mag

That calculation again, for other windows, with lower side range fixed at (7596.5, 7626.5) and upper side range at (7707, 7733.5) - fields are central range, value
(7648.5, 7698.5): 0.05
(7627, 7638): -0.03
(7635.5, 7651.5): 0.05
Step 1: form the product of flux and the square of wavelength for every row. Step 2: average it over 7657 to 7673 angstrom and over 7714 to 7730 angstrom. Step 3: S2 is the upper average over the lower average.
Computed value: 1.06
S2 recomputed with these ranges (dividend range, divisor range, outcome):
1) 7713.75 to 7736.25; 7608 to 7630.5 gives 1.00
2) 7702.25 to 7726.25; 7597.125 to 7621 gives 0.97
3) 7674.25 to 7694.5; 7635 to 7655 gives 0.98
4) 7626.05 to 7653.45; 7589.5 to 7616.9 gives 0.98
